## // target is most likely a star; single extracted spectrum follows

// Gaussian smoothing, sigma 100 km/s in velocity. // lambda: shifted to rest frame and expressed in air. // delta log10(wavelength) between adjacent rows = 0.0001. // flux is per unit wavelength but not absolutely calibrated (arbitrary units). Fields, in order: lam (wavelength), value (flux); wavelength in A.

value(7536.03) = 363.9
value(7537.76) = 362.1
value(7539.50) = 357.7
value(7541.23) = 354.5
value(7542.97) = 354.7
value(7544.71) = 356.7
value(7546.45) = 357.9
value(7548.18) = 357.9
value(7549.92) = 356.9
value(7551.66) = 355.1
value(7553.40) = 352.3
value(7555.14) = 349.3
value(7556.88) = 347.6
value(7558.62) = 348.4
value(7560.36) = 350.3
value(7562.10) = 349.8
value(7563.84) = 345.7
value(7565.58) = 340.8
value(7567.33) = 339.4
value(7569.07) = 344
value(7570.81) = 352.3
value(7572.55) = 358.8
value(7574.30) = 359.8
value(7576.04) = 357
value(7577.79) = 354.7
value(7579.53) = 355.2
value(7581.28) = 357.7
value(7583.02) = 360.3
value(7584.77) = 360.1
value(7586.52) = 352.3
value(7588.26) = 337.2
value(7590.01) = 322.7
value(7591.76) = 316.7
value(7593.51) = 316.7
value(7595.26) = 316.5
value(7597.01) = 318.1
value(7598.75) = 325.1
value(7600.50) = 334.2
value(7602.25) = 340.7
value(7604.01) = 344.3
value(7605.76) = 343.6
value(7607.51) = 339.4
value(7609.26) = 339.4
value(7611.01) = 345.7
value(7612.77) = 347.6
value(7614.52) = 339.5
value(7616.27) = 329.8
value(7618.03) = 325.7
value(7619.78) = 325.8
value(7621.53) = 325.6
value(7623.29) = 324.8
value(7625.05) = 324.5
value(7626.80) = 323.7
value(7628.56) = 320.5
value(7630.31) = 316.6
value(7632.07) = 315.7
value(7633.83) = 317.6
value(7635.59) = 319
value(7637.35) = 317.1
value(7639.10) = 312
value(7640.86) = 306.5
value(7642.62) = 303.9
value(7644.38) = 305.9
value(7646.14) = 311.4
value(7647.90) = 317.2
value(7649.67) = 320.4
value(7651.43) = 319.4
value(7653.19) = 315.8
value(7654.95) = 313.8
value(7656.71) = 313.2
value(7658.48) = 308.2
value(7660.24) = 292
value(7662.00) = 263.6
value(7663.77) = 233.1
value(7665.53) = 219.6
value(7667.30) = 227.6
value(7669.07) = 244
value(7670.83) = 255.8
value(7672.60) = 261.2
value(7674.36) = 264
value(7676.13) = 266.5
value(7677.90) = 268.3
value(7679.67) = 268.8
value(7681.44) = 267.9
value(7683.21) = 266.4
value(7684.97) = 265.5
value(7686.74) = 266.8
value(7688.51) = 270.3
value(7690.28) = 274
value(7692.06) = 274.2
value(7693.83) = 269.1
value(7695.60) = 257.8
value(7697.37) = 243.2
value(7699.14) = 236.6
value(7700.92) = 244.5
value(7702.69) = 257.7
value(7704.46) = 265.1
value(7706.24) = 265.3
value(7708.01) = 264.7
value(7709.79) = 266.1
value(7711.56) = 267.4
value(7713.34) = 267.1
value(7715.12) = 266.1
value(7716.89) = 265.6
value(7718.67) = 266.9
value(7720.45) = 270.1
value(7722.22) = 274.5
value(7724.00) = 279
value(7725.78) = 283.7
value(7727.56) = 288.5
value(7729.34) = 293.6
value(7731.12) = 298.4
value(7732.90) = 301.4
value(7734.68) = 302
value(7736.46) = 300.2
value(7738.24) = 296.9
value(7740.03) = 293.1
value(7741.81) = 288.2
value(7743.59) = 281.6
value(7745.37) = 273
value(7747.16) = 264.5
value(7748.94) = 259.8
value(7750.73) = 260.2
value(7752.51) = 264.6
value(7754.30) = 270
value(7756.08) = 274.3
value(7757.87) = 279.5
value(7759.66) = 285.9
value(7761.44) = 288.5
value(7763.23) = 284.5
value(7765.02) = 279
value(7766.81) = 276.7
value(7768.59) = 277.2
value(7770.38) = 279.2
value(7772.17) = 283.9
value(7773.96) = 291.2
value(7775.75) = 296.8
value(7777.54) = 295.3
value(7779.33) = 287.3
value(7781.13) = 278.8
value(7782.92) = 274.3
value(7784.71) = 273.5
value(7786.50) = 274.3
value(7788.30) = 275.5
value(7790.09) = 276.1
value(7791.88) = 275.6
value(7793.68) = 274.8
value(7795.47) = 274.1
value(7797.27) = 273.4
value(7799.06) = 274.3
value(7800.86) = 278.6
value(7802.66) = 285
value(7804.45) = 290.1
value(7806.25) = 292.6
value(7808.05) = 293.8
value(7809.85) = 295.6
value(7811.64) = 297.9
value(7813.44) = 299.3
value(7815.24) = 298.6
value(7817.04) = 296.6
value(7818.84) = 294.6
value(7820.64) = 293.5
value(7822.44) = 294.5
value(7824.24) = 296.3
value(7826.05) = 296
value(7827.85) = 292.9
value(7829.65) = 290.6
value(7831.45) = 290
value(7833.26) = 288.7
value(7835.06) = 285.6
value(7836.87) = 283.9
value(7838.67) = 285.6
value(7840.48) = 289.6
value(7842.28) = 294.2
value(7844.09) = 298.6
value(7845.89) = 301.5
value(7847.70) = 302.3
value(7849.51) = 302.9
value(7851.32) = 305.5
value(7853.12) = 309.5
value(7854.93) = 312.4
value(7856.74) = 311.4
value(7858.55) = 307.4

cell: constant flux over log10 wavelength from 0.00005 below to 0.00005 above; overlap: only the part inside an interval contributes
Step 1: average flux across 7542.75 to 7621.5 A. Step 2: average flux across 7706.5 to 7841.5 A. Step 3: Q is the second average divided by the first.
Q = 0.82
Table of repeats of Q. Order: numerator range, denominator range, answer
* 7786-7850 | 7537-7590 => 0.82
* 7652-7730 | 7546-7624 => 0.78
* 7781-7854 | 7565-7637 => 0.86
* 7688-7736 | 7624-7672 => 0.91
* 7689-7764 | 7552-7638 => 0.81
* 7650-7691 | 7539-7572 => 0.78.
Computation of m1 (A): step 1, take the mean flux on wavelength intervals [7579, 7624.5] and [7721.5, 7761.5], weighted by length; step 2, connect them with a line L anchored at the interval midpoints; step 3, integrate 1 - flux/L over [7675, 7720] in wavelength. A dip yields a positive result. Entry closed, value 5.4 A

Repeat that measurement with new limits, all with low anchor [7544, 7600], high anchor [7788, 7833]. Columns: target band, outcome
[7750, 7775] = 1.8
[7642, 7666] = 2.2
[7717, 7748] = 2.2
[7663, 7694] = 5.9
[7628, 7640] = 0.5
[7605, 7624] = 0.0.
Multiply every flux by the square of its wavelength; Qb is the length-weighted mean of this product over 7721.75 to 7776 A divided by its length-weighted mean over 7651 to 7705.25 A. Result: 1.1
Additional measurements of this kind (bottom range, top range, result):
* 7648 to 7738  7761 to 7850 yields 1.08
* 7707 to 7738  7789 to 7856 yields 1.07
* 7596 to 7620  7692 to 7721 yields 0.80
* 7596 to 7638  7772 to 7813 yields 0.90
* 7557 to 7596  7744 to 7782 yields 0.85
